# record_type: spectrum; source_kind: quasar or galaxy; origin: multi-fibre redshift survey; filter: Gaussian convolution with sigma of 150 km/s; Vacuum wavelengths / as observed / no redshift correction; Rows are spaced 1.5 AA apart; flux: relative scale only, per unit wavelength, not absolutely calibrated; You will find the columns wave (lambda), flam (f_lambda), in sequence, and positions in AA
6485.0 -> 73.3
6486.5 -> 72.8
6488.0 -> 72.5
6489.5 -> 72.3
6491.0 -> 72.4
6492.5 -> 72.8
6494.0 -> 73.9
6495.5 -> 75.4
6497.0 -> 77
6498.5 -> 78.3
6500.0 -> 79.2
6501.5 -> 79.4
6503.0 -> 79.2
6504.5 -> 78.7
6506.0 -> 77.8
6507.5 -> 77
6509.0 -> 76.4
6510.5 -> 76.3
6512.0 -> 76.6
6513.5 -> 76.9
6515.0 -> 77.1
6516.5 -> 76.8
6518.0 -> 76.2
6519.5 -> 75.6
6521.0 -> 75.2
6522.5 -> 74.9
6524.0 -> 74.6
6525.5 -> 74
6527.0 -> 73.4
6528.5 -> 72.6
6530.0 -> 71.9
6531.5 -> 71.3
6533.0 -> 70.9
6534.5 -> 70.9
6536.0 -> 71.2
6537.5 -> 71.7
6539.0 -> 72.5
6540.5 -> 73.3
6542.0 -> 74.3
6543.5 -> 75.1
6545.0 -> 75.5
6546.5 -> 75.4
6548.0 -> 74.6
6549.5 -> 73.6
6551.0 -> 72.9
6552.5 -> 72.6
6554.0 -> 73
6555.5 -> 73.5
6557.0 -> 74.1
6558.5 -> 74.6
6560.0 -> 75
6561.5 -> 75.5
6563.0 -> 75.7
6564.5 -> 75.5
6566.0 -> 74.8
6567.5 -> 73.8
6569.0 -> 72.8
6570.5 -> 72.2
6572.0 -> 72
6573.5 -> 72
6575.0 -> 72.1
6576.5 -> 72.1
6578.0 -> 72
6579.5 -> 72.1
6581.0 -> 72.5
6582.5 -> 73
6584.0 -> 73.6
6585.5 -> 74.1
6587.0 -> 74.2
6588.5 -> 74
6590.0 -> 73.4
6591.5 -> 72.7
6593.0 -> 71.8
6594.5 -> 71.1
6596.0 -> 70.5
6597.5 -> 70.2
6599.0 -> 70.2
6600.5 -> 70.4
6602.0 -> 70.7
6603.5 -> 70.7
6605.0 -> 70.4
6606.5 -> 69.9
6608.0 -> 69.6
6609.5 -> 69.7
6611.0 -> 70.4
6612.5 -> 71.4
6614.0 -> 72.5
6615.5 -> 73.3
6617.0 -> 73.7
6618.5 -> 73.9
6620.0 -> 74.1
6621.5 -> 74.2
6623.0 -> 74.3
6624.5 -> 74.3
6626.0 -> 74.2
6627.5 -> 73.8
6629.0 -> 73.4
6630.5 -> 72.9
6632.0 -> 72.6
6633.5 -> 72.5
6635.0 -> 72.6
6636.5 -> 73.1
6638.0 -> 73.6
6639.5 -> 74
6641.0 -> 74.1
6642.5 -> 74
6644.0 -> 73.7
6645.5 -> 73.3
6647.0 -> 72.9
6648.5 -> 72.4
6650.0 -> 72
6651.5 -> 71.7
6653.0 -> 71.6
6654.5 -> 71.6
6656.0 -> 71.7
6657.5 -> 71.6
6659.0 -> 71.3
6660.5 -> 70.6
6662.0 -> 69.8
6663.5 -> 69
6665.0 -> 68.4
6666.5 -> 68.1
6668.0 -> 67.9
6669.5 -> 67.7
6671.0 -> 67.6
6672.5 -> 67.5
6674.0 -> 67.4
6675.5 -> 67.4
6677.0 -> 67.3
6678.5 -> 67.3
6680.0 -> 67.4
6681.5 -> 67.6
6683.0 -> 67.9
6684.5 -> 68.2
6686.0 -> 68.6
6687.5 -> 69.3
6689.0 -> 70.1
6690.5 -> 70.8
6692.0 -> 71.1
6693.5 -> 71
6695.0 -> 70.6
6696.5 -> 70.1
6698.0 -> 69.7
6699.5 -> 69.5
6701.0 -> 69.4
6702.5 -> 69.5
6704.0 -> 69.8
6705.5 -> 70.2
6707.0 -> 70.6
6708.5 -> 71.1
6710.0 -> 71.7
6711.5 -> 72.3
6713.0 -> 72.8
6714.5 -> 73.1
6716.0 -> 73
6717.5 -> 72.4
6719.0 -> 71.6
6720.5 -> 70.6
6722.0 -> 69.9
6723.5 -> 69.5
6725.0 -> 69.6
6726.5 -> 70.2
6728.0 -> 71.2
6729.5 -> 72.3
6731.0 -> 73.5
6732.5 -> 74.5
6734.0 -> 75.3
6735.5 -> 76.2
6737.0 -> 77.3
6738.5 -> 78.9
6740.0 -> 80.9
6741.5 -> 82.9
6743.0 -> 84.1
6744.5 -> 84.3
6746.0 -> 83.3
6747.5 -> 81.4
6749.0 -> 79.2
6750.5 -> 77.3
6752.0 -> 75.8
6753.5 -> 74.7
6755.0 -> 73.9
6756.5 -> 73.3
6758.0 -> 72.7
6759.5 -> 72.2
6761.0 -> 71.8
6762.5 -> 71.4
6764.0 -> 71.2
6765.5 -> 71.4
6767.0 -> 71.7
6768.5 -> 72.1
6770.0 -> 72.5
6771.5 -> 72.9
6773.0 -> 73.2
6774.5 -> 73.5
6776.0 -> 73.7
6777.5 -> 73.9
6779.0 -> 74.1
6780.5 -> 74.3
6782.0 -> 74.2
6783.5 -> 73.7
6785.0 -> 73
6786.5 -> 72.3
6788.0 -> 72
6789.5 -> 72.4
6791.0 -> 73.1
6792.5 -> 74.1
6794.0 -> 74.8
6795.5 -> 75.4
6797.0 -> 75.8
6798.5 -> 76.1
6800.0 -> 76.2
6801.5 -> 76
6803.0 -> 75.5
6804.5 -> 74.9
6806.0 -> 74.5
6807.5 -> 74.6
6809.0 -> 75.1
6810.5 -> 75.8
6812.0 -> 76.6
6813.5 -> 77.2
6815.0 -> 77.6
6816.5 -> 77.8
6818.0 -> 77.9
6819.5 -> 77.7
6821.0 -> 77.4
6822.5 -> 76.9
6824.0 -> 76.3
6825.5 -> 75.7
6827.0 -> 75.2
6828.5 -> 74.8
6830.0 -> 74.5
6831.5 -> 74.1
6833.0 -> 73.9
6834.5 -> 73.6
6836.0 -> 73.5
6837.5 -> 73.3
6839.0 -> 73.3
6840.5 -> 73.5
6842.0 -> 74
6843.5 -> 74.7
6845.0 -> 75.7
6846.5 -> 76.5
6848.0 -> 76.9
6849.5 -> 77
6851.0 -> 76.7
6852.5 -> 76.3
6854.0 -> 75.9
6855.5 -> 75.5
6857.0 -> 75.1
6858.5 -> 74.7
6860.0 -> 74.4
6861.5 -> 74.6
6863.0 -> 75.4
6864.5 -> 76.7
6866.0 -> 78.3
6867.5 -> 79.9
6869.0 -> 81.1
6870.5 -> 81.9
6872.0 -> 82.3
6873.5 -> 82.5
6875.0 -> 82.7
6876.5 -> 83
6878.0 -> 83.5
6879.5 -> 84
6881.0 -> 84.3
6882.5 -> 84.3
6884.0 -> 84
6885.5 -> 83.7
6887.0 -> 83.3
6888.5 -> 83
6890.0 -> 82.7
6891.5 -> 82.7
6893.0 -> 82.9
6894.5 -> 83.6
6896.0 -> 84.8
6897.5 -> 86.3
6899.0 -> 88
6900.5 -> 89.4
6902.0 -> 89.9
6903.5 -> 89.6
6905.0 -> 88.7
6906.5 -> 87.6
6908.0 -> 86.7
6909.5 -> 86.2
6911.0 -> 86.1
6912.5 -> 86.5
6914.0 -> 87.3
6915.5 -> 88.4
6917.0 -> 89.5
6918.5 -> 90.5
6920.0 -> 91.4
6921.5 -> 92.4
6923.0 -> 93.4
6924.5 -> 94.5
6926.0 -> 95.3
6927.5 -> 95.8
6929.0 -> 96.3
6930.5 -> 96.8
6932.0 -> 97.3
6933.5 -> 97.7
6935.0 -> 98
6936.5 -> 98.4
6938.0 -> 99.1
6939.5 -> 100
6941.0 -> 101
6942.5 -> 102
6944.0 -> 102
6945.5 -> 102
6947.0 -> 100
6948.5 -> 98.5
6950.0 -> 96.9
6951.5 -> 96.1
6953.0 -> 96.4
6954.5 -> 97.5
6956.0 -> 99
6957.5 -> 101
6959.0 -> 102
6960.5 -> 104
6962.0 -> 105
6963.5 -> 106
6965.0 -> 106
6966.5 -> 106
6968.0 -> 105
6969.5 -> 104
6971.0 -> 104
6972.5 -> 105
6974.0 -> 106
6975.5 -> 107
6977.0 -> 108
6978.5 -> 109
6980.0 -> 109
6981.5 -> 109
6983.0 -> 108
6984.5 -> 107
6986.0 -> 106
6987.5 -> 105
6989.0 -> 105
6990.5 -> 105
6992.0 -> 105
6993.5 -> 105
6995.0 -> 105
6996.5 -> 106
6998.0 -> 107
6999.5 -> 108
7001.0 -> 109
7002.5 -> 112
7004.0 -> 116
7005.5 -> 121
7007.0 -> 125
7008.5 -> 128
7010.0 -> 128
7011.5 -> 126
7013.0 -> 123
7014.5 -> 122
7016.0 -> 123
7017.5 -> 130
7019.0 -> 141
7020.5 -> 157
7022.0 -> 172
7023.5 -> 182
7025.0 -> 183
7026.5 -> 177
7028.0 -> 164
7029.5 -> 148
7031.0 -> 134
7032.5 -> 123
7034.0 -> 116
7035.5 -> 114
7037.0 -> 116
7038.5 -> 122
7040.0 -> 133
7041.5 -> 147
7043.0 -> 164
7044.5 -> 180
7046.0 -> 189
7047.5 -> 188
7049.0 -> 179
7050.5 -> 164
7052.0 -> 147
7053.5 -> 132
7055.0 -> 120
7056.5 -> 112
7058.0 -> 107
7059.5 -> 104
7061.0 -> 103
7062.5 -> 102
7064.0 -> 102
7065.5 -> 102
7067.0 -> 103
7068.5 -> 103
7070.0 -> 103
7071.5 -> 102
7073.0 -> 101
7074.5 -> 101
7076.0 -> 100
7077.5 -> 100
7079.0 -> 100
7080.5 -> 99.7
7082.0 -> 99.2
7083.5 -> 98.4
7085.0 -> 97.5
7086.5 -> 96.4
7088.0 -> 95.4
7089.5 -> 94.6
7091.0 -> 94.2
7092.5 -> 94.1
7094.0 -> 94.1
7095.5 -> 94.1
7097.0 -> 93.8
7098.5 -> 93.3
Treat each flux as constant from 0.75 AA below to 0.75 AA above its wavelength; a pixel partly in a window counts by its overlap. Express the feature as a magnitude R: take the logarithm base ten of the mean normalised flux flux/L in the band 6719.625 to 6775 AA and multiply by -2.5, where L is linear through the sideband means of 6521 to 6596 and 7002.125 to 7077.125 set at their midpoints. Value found 0.273 mag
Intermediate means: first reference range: 73.3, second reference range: 132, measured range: 74.8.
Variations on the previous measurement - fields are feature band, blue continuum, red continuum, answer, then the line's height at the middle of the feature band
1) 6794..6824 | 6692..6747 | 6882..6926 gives 0.055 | 80.2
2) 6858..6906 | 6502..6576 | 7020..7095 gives 0.288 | 108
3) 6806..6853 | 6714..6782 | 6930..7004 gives 0.131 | 85.3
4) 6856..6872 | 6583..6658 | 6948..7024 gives 0.272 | 99.4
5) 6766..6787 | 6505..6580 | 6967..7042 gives 0.323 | 98.6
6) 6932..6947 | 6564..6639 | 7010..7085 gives 0.159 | 116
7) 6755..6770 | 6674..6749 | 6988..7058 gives 0.147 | 82.6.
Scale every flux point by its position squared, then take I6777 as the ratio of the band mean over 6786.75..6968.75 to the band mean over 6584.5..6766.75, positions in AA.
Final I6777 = 1.25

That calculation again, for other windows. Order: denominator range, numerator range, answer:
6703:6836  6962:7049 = 1.81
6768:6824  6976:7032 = 1.77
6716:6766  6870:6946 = 1.26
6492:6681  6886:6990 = 1.47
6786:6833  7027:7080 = 1.80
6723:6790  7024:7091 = 1.81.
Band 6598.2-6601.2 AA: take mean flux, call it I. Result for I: 70.3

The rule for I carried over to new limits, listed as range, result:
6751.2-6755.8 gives 74.8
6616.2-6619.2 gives 73.8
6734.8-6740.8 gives 78.4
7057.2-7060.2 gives 106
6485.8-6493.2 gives 72.6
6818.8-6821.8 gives 77.5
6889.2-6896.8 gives 83.4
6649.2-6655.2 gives 71.7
